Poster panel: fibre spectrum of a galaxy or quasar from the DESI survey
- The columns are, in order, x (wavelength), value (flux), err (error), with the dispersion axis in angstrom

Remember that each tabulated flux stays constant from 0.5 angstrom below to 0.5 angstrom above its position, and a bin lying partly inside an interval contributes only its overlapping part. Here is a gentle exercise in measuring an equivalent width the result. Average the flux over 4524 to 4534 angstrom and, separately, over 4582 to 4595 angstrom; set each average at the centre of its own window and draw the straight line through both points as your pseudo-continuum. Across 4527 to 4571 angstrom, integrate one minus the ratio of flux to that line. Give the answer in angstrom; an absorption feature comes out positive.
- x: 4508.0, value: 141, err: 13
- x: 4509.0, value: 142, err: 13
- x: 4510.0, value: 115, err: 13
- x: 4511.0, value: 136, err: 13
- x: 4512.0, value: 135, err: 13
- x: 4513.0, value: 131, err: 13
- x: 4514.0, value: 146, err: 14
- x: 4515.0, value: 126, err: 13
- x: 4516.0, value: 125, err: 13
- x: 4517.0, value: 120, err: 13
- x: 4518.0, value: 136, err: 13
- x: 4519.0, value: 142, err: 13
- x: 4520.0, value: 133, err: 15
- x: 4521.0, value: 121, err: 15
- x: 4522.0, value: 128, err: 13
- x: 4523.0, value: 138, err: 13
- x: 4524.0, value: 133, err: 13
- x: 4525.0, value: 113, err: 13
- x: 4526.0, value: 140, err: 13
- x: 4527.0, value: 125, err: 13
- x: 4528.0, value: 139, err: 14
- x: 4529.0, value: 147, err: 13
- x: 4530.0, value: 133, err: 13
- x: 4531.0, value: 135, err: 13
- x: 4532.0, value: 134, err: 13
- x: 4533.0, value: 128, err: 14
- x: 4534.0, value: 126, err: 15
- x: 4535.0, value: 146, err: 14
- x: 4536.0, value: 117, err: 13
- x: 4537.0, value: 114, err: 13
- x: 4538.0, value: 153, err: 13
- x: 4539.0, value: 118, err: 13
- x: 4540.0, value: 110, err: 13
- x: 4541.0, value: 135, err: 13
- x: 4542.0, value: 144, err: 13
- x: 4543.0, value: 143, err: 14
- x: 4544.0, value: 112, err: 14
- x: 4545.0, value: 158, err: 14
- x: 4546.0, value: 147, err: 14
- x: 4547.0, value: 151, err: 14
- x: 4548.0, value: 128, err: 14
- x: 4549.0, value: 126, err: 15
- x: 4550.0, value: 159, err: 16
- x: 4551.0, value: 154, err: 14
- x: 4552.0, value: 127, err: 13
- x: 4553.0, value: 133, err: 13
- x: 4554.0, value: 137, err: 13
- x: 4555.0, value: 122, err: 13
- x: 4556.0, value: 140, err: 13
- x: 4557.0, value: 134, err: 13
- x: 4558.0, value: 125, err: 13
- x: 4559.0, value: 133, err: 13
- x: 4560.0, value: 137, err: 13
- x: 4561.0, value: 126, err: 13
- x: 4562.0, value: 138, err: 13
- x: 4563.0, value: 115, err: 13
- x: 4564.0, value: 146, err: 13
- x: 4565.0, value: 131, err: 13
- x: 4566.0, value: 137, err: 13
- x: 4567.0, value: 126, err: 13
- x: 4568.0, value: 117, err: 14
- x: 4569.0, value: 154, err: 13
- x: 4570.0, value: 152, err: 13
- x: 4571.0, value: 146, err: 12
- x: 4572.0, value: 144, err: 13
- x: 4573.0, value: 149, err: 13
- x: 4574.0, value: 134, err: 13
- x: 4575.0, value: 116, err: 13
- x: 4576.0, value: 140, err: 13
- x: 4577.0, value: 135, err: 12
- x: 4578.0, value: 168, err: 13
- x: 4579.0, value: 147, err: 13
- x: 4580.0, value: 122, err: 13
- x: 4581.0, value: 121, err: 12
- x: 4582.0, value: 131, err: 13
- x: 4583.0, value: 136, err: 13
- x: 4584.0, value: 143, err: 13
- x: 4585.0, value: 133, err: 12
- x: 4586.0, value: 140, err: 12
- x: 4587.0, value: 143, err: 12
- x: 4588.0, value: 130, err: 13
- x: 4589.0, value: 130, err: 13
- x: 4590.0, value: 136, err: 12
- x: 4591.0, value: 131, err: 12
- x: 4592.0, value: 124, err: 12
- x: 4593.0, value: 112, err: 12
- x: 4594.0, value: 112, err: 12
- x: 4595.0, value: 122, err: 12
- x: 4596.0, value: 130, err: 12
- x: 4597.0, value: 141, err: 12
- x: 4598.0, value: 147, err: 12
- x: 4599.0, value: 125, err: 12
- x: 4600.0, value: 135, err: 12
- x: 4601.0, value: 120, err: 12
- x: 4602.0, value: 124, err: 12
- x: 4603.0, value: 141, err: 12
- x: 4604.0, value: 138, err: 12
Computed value -1.0 angstrom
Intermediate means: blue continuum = 132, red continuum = 130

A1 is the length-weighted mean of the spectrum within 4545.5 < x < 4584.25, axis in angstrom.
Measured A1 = 137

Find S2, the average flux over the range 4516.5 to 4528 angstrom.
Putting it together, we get 130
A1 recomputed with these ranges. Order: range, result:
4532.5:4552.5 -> 135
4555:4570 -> 133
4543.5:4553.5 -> 140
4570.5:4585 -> 138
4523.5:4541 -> 130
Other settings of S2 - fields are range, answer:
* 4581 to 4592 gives 134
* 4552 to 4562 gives 132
